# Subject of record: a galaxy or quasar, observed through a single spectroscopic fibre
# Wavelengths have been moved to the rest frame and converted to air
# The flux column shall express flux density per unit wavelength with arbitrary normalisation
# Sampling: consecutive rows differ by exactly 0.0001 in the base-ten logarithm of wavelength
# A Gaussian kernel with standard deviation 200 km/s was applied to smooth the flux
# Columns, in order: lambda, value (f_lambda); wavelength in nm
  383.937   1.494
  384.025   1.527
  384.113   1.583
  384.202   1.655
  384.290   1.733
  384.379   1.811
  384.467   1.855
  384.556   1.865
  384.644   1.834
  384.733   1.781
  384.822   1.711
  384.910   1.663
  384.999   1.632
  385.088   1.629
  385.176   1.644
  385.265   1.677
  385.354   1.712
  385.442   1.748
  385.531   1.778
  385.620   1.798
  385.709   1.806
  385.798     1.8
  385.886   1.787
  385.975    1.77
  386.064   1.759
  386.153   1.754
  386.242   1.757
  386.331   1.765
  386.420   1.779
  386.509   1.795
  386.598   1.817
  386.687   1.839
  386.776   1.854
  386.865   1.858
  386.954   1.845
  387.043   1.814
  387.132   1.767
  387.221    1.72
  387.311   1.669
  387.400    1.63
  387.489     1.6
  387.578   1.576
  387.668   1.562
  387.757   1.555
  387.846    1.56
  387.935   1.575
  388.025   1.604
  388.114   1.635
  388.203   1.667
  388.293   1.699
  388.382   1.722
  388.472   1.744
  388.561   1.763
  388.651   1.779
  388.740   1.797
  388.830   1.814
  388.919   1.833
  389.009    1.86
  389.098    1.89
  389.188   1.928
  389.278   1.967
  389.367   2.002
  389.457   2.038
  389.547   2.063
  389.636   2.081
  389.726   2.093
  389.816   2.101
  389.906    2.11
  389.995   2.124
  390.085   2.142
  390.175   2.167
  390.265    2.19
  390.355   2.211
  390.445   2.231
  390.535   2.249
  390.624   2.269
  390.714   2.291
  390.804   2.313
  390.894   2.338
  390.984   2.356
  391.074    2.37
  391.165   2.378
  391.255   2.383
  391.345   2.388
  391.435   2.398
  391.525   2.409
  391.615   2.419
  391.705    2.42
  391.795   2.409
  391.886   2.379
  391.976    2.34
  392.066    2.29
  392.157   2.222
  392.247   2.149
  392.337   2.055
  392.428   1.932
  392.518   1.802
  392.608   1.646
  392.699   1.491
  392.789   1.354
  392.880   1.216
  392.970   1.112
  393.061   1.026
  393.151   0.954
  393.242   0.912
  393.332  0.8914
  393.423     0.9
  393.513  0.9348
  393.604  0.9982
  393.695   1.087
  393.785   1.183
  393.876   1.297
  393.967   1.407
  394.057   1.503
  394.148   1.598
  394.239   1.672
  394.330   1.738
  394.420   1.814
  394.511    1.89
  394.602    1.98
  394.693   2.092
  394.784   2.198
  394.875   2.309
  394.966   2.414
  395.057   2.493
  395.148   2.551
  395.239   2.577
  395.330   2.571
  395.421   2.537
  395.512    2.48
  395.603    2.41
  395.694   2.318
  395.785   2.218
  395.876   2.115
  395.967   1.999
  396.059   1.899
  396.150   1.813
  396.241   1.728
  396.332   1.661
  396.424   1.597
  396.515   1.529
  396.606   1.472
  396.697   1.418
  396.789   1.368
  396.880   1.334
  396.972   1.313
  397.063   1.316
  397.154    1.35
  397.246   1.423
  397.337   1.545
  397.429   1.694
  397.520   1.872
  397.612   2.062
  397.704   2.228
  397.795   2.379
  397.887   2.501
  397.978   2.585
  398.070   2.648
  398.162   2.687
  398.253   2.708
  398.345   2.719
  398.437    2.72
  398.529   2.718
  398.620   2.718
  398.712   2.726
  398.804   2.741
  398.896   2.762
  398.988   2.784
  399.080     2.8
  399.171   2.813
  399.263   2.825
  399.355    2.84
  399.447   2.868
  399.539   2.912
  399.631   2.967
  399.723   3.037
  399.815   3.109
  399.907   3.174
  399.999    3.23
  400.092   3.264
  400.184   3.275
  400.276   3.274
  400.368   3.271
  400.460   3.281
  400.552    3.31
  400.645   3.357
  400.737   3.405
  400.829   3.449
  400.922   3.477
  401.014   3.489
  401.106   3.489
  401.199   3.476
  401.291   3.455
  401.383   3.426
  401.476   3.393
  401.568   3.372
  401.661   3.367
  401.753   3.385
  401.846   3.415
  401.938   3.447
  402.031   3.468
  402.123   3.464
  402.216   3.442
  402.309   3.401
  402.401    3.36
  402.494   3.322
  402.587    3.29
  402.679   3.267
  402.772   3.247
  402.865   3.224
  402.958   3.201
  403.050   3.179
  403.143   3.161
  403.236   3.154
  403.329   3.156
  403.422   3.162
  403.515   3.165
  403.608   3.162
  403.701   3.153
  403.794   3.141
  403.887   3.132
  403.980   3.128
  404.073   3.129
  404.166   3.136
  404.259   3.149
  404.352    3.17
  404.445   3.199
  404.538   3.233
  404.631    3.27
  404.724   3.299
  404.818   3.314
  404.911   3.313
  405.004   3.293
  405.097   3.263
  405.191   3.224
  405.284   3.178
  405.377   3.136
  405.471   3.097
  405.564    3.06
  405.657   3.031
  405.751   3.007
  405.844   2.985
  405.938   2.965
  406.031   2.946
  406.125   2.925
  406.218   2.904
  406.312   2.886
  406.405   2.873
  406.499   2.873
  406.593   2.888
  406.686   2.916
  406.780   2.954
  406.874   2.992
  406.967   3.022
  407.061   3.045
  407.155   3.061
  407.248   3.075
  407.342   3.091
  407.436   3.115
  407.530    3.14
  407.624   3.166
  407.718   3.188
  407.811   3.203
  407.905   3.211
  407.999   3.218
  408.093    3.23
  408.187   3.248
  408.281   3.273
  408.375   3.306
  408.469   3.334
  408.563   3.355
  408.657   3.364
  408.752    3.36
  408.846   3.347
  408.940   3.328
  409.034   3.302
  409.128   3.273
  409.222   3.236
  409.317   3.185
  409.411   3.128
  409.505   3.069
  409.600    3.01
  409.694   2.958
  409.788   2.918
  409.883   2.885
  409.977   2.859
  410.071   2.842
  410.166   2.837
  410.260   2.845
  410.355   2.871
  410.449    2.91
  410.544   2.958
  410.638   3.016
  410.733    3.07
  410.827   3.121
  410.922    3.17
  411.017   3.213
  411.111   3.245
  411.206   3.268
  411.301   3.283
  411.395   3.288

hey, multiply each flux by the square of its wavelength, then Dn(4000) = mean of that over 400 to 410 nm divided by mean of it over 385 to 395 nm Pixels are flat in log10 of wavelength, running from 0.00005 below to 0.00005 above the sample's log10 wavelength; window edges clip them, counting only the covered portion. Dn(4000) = 1.9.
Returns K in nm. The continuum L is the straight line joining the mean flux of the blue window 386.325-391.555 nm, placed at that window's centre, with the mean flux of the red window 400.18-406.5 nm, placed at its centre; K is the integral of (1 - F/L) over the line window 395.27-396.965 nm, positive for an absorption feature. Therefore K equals 0.44 nm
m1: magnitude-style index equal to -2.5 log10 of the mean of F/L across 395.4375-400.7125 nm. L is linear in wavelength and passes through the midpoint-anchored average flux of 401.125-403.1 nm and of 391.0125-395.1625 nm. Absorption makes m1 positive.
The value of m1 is 0.121 mag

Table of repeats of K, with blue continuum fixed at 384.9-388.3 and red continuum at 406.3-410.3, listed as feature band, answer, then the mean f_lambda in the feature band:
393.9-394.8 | 0.18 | 1.76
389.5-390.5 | -0.11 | 2.14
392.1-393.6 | 0.50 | 1.41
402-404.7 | -0.43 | 3.23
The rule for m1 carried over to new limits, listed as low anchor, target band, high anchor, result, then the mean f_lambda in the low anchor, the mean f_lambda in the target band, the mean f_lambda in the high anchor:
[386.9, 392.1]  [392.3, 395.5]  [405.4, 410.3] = 0.338 mag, 2.01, 1.67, 3.08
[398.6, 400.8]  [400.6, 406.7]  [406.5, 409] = -0.041 mag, 3.04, 3.22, 3.17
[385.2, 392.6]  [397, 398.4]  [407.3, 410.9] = 0.172 mag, 1.96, 2.11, 3.13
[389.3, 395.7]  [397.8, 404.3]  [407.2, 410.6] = -0.213 mag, 1.96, 3.13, 3.13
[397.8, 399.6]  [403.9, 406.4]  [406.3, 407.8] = -0.058 mag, 2.73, 3.12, 3.03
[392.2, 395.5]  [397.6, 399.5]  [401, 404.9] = -0.066 mag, 1.68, 2.67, 3.28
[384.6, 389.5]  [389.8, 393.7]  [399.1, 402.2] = 0.166 mag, 1.75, 1.92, 3.27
